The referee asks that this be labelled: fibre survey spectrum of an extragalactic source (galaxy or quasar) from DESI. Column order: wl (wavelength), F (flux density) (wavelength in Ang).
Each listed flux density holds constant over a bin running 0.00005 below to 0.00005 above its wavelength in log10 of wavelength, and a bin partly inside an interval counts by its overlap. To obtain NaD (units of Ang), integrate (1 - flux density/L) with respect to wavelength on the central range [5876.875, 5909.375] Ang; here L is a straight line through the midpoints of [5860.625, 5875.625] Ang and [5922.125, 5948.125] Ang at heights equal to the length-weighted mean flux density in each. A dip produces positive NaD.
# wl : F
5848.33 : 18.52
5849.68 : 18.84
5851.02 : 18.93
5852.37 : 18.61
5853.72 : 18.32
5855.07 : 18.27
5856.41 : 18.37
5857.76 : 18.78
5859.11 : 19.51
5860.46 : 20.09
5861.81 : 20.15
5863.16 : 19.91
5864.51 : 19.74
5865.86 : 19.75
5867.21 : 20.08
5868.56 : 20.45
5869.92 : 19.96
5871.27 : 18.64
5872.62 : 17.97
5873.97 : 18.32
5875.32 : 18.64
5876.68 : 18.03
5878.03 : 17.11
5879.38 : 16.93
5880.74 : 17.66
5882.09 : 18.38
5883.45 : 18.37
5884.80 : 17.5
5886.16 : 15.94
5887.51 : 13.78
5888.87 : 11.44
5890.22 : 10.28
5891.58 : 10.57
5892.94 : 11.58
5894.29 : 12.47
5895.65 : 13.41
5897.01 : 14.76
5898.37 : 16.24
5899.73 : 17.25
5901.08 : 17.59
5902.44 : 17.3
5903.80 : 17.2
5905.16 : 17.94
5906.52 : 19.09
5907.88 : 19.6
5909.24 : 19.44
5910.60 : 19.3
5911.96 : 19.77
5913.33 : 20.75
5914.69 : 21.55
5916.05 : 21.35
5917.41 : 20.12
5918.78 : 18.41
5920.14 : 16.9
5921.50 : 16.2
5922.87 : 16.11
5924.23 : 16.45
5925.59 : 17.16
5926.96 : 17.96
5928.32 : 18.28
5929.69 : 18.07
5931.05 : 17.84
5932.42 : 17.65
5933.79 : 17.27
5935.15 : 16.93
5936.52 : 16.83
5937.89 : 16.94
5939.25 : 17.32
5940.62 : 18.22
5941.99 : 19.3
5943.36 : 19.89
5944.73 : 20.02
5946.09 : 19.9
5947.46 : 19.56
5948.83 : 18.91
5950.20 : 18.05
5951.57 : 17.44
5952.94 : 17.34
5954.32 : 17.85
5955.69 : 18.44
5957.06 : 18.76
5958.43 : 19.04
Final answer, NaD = 5.19 Ang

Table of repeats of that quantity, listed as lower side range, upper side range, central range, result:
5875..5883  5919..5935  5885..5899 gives 3.5 Ang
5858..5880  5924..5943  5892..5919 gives 0.8 Ang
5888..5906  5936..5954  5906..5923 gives -3.5 Ang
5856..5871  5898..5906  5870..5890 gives 1.9 Ang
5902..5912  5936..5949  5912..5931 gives 0.3 Ang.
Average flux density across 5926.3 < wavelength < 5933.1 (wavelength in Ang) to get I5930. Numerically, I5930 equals 18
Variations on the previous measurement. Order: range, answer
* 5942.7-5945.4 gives 19.9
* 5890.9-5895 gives 11.6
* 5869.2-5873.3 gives 18.9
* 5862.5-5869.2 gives 20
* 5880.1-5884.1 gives 18.1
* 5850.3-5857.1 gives 18.5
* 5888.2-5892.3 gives 10.8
